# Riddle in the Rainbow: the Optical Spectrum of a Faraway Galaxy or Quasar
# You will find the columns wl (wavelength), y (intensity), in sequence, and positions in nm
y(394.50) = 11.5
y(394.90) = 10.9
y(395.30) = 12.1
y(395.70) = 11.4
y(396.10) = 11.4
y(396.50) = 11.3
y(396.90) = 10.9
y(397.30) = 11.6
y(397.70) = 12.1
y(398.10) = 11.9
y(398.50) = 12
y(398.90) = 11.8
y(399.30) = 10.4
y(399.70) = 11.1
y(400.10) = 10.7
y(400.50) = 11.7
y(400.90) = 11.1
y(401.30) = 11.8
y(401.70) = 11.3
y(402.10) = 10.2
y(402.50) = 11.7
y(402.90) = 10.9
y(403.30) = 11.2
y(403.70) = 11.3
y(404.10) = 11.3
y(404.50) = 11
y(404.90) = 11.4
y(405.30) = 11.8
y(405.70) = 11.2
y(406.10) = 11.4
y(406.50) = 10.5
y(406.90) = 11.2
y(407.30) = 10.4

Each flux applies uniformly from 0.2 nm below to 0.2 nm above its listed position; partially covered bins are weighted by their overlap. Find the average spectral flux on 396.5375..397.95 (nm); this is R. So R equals 11.5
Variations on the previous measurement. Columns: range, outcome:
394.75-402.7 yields 11.4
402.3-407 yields 11.2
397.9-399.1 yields 11.9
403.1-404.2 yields 11.3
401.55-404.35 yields 11.1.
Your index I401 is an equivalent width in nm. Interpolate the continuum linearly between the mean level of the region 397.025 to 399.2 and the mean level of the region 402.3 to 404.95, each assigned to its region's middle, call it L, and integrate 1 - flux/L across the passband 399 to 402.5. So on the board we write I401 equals 0.13 nm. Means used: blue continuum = 11.8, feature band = 11.1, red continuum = 11.2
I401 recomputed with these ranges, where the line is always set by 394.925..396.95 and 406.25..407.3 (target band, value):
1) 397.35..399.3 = -0.08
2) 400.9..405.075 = -0.07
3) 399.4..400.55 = 0.02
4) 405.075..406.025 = -0.05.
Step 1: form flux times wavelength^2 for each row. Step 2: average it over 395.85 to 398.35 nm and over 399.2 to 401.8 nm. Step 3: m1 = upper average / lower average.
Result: 1.0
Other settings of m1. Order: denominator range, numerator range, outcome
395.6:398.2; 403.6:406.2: 1.03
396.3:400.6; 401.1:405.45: 1.01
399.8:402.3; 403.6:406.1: 1.04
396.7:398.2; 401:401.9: 1.01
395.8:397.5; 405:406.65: 1.04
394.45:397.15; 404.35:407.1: 1.04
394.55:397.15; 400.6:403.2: 1.02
